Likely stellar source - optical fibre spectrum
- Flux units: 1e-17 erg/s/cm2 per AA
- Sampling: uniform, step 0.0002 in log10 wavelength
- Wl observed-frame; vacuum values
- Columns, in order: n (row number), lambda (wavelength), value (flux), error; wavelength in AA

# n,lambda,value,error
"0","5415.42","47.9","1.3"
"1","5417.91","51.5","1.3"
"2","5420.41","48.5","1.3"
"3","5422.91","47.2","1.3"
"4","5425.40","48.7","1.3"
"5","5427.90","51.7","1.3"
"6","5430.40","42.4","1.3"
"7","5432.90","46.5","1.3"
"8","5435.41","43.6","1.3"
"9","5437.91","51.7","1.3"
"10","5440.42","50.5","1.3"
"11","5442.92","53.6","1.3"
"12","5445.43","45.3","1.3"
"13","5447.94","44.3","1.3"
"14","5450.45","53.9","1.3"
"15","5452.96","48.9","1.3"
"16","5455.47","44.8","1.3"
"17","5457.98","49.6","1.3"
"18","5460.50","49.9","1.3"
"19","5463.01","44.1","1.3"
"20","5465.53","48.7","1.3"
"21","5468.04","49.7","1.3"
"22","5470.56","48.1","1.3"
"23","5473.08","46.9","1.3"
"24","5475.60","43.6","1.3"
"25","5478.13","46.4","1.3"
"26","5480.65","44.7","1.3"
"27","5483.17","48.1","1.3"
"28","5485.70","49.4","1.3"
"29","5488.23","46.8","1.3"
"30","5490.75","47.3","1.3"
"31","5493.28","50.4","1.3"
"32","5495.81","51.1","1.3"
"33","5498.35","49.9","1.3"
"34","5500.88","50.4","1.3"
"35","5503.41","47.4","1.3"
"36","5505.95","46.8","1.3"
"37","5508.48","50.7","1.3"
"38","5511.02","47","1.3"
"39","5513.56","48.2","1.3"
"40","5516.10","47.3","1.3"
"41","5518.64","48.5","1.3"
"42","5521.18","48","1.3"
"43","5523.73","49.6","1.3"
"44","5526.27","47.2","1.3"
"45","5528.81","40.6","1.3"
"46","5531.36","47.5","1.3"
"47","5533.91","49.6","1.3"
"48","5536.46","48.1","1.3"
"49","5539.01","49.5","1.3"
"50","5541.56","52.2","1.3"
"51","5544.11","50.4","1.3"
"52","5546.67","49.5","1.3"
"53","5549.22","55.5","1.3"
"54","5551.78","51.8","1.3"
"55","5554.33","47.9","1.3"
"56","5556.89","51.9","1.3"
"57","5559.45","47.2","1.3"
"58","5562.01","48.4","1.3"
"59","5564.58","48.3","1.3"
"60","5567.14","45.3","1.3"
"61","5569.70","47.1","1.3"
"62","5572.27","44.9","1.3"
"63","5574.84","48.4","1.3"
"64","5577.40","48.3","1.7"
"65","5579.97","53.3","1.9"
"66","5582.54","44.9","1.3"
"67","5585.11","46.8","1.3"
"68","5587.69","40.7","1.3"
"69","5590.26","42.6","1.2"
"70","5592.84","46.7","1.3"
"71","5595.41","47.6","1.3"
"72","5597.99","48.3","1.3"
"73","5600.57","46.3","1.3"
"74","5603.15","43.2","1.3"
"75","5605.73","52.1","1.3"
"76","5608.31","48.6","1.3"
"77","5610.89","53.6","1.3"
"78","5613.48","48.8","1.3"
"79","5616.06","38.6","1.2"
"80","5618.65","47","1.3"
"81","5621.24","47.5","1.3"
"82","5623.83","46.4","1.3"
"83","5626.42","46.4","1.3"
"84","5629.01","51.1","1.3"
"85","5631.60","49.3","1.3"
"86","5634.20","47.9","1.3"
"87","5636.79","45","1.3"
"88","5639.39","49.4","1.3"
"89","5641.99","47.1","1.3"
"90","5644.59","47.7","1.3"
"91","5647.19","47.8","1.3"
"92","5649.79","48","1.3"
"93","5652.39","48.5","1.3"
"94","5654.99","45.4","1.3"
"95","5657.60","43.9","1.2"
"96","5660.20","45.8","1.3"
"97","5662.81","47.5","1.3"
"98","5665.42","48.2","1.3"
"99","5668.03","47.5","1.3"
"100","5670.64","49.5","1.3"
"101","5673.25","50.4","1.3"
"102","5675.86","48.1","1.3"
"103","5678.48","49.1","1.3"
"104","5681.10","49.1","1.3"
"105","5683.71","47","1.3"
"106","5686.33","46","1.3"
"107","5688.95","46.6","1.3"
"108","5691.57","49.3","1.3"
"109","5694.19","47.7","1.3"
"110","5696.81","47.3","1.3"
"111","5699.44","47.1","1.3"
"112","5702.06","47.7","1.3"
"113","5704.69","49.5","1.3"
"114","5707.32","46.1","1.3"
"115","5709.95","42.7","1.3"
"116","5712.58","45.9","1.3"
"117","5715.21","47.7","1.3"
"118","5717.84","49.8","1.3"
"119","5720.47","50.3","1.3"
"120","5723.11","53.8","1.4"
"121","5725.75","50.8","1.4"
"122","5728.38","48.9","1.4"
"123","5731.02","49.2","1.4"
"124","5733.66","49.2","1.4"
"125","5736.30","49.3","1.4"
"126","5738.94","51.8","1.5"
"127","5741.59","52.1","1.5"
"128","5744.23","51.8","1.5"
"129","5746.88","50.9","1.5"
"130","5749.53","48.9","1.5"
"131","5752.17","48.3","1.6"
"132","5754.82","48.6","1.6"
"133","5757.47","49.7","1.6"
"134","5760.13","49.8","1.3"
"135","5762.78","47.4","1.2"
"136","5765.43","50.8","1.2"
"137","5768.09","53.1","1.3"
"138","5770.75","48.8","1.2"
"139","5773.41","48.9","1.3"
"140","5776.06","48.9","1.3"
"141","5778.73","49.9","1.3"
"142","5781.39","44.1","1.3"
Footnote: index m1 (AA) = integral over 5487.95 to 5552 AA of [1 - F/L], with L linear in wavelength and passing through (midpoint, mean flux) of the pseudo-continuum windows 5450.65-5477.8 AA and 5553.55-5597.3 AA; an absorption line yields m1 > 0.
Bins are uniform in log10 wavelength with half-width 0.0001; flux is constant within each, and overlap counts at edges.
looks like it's -2.1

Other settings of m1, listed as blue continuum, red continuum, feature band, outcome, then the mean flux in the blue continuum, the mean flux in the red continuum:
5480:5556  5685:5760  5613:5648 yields 1.23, 48.8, 48.8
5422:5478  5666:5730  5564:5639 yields 1.59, 47.9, 48.3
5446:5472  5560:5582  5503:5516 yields 0.00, 48.1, 47.9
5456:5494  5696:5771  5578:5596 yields 0.80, 47.5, 49.2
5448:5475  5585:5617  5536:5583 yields -2.17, 48.2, 46.5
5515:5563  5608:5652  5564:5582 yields 0.26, 49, 47.7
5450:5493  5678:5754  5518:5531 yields 0.31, 47.7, 48.8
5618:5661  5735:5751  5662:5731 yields 1.38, 47.3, 50.8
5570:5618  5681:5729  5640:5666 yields 0.26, 46.9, 48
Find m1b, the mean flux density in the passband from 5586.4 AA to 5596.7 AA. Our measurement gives 44.4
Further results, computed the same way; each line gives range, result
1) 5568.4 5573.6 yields 46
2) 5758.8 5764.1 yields 48.6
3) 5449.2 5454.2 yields 51.4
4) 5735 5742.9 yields 51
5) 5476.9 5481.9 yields 45.6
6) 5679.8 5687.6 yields 47.4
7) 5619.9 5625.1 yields 46.9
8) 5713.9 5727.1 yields 50.5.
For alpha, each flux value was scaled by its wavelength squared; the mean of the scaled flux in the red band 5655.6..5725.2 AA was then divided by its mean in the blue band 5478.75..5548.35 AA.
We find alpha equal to 1.1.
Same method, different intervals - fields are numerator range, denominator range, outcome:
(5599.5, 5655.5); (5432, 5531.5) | 1.05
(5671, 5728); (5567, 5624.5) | 1.07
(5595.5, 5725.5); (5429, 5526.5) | 1.06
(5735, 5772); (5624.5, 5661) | 1.10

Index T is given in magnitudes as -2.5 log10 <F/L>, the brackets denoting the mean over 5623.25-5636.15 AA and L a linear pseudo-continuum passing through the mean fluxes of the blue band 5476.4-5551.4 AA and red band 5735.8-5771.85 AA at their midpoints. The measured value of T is 0.03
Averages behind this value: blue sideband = 48.6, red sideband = 50.1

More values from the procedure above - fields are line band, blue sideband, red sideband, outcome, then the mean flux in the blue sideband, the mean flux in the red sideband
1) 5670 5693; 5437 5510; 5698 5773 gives 0.02 mag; 48.4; 49.3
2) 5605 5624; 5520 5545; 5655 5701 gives 0.00 mag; 48.2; 47.6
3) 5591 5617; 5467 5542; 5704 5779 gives 0.03 mag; 48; 49.4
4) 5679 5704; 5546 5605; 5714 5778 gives 0.04 mag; 47.6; 50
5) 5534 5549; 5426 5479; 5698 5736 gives -0.05 mag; 47.8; 48.5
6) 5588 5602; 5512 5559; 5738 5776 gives 0.08 mag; 49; 50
